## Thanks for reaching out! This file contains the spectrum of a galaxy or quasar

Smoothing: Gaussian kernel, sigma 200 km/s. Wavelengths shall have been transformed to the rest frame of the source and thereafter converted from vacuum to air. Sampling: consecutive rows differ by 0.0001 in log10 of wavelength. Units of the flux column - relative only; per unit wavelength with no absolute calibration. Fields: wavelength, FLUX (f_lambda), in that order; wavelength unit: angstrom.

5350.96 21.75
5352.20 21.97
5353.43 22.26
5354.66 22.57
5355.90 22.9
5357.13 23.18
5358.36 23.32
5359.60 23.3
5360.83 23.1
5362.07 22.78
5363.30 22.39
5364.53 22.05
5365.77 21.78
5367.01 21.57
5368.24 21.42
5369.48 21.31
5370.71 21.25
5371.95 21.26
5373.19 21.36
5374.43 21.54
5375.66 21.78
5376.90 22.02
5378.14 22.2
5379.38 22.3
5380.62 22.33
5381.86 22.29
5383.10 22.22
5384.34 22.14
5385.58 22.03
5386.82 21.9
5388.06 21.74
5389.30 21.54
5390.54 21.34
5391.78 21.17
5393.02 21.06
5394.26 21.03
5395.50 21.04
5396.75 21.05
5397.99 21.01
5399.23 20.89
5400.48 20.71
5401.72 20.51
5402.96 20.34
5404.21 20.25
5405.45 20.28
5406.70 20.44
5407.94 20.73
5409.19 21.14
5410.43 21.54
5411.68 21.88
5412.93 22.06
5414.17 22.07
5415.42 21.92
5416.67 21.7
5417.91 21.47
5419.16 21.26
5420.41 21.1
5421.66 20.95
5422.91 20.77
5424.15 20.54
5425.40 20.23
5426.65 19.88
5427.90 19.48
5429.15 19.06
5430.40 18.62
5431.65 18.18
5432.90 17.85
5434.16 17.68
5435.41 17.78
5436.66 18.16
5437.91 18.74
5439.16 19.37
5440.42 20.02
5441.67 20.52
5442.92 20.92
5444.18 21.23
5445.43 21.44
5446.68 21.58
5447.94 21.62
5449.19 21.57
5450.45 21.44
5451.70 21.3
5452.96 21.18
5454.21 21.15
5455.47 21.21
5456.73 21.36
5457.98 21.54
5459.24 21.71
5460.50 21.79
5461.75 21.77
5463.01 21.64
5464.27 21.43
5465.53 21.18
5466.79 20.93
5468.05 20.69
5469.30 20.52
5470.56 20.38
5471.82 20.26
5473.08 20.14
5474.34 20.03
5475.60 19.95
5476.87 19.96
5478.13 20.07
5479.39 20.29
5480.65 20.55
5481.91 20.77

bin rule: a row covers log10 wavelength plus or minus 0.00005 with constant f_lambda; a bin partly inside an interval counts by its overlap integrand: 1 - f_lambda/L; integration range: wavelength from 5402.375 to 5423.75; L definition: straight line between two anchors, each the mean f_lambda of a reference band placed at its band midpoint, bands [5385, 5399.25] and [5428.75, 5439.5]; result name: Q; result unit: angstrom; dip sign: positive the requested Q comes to -1.4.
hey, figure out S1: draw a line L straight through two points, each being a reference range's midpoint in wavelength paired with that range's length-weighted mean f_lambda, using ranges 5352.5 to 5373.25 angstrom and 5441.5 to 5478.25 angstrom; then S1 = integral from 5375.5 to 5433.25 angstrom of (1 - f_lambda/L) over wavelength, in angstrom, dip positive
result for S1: 1.9 angstrom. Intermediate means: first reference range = 22.2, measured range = 21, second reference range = 21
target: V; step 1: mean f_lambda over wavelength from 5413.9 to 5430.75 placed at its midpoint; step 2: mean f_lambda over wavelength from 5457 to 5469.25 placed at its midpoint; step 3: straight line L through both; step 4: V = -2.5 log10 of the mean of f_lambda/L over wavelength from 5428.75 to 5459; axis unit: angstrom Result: 0.05 mag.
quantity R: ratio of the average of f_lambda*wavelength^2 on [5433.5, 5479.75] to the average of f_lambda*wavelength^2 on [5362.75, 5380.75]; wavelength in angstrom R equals 1.0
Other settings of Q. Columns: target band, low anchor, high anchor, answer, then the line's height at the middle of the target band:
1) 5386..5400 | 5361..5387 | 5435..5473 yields 0.26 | 21.7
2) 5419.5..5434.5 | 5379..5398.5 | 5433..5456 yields 0.83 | 20.7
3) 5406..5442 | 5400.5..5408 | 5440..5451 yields 1.05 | 20.8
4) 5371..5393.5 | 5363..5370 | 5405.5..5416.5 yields -0.18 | 21.6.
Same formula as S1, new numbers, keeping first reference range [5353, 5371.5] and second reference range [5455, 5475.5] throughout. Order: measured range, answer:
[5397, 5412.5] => 0.7 angstrom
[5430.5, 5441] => 1.4 angstrom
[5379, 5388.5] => 0.0 angstrom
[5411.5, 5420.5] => 0.0 angstrom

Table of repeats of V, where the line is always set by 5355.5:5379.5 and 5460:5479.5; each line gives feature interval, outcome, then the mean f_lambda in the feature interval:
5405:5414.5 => 0.01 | 21.3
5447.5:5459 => -0.02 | 21.4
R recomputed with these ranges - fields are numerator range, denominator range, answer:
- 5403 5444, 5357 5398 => 0.94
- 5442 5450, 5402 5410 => 1.05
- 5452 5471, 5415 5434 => 1.07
